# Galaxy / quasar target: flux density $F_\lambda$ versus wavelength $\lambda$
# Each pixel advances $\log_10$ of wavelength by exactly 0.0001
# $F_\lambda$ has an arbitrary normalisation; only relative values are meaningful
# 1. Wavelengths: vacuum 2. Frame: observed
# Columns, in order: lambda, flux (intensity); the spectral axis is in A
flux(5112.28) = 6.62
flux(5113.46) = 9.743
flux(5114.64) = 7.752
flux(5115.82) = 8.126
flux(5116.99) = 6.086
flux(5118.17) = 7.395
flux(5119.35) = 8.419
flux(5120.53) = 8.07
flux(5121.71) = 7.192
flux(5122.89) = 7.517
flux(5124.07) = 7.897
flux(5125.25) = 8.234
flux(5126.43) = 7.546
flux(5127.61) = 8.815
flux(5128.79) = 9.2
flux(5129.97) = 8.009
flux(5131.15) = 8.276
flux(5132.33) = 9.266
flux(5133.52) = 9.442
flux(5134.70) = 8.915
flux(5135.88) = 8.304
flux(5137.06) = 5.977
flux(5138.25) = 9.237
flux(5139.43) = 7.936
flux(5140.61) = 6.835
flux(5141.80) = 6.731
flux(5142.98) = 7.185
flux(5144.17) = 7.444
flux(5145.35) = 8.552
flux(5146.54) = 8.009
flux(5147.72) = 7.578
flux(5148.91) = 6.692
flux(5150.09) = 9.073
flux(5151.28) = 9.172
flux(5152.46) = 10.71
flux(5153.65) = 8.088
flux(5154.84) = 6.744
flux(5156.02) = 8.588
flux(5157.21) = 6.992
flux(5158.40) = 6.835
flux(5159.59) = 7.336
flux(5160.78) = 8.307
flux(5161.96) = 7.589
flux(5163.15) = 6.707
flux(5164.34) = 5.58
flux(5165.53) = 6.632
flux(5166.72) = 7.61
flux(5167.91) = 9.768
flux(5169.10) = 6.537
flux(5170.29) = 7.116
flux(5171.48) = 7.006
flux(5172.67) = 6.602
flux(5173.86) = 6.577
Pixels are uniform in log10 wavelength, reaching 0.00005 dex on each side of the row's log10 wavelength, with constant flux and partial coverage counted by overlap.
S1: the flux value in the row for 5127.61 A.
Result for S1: 8.815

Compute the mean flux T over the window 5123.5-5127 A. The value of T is 7.89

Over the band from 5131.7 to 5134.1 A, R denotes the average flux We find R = 9.31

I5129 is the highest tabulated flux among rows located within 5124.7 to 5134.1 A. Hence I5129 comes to 9.442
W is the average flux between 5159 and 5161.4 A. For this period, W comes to 7.84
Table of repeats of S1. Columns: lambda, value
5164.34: 5.58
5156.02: 8.588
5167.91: 9.768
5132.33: 9.266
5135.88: 8.304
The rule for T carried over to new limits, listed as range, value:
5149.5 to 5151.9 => 9.16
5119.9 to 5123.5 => 7.6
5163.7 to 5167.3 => 6.6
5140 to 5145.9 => 7.34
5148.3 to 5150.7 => 7.88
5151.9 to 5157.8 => 8.21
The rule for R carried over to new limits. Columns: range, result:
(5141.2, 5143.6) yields 6.94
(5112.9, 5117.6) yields 7.92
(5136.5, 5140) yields 7.72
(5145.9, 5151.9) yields 8.13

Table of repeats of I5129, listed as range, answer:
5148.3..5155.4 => 10.71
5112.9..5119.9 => 9.743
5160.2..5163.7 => 8.307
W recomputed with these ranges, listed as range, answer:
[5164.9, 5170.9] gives 7.52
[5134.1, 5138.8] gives 8.1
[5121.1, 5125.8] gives 7.7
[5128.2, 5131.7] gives 8.5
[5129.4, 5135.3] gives 8.78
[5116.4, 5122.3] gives 7.44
